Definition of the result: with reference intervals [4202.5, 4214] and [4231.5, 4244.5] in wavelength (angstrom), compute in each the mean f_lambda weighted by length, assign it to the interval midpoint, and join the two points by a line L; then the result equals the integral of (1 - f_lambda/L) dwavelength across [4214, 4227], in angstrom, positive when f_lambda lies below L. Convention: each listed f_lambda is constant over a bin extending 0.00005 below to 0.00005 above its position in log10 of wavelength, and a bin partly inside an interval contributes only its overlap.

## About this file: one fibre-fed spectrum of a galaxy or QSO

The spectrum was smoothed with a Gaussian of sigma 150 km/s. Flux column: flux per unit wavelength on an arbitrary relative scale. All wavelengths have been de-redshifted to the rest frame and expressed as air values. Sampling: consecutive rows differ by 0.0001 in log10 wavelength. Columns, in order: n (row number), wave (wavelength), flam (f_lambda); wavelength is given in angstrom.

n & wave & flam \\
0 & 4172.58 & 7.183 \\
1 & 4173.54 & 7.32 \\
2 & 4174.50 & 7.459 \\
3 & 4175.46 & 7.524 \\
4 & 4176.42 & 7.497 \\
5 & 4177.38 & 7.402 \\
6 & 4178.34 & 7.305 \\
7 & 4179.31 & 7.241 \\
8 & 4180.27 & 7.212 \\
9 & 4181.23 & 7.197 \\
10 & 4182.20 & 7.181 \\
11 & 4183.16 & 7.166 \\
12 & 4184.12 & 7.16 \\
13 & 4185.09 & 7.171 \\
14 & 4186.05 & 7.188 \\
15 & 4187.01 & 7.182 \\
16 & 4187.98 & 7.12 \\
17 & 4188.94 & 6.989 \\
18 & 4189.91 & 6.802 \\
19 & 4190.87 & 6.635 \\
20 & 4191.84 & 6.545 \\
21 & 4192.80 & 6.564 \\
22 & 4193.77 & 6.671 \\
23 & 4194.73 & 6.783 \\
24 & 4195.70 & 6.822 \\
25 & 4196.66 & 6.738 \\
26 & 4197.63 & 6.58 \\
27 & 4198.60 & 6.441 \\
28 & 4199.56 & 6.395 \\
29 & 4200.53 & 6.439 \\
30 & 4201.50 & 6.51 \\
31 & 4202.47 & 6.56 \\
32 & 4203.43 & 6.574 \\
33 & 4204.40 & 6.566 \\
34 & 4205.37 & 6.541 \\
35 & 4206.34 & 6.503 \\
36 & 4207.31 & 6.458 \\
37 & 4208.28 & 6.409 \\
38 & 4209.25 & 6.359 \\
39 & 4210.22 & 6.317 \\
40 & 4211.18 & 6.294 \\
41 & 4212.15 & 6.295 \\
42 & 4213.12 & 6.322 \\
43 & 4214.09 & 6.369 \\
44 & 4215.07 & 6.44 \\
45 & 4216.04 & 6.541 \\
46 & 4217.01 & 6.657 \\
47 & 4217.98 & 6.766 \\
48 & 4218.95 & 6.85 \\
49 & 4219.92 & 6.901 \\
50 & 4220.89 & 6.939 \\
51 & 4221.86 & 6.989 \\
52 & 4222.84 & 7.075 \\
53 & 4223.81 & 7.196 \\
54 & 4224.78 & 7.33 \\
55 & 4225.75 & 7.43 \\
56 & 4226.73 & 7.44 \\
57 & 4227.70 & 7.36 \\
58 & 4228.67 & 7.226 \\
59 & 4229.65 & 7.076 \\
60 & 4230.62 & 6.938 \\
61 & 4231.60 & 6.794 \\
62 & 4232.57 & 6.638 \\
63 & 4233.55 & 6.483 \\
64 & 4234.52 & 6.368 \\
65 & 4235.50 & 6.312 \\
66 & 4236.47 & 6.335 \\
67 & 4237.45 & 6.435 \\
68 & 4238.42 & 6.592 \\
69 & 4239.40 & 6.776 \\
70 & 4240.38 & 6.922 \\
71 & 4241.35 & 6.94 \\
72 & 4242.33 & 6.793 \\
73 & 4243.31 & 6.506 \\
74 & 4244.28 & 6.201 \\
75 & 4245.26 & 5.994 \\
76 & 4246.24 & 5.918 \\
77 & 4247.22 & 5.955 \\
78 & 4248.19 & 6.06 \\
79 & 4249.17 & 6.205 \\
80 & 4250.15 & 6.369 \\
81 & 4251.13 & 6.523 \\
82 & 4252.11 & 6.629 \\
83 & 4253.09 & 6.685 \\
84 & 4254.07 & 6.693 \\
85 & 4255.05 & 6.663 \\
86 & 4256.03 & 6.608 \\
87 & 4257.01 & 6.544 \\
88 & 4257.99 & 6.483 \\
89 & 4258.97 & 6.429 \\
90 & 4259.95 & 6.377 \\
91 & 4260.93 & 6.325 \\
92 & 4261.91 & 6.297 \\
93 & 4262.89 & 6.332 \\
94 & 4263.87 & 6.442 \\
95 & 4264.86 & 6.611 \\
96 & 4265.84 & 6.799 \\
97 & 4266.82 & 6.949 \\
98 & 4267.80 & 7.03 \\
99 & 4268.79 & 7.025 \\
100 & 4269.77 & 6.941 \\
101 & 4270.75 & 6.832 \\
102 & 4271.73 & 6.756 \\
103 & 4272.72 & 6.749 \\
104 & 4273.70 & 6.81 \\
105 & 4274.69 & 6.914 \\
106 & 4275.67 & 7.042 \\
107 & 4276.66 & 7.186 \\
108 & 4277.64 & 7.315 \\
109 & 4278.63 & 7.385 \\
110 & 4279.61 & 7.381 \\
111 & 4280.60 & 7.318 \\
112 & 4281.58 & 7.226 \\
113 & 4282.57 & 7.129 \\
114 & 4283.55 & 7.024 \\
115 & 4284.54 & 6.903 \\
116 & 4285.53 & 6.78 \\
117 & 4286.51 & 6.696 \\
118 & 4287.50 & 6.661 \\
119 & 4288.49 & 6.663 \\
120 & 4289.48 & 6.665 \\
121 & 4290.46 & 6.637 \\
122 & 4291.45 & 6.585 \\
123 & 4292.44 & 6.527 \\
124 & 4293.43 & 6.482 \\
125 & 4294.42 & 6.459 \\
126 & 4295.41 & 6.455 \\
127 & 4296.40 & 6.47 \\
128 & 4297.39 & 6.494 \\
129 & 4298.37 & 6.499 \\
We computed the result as -0.9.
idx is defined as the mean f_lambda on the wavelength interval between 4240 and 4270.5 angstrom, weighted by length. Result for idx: 6.53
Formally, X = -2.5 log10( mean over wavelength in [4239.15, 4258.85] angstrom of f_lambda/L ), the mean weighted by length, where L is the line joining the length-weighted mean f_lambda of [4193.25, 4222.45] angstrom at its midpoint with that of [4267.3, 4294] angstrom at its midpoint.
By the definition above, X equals 0.05 mag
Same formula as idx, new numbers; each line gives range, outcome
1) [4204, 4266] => 6.6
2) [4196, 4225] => 6.61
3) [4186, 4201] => 6.73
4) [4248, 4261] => 6.48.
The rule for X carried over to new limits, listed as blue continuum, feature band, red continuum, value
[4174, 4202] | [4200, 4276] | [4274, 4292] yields 0.053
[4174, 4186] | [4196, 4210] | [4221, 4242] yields 0.097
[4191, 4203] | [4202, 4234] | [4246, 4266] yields -0.035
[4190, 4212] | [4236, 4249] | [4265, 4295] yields 0.051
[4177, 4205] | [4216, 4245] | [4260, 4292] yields 0.005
